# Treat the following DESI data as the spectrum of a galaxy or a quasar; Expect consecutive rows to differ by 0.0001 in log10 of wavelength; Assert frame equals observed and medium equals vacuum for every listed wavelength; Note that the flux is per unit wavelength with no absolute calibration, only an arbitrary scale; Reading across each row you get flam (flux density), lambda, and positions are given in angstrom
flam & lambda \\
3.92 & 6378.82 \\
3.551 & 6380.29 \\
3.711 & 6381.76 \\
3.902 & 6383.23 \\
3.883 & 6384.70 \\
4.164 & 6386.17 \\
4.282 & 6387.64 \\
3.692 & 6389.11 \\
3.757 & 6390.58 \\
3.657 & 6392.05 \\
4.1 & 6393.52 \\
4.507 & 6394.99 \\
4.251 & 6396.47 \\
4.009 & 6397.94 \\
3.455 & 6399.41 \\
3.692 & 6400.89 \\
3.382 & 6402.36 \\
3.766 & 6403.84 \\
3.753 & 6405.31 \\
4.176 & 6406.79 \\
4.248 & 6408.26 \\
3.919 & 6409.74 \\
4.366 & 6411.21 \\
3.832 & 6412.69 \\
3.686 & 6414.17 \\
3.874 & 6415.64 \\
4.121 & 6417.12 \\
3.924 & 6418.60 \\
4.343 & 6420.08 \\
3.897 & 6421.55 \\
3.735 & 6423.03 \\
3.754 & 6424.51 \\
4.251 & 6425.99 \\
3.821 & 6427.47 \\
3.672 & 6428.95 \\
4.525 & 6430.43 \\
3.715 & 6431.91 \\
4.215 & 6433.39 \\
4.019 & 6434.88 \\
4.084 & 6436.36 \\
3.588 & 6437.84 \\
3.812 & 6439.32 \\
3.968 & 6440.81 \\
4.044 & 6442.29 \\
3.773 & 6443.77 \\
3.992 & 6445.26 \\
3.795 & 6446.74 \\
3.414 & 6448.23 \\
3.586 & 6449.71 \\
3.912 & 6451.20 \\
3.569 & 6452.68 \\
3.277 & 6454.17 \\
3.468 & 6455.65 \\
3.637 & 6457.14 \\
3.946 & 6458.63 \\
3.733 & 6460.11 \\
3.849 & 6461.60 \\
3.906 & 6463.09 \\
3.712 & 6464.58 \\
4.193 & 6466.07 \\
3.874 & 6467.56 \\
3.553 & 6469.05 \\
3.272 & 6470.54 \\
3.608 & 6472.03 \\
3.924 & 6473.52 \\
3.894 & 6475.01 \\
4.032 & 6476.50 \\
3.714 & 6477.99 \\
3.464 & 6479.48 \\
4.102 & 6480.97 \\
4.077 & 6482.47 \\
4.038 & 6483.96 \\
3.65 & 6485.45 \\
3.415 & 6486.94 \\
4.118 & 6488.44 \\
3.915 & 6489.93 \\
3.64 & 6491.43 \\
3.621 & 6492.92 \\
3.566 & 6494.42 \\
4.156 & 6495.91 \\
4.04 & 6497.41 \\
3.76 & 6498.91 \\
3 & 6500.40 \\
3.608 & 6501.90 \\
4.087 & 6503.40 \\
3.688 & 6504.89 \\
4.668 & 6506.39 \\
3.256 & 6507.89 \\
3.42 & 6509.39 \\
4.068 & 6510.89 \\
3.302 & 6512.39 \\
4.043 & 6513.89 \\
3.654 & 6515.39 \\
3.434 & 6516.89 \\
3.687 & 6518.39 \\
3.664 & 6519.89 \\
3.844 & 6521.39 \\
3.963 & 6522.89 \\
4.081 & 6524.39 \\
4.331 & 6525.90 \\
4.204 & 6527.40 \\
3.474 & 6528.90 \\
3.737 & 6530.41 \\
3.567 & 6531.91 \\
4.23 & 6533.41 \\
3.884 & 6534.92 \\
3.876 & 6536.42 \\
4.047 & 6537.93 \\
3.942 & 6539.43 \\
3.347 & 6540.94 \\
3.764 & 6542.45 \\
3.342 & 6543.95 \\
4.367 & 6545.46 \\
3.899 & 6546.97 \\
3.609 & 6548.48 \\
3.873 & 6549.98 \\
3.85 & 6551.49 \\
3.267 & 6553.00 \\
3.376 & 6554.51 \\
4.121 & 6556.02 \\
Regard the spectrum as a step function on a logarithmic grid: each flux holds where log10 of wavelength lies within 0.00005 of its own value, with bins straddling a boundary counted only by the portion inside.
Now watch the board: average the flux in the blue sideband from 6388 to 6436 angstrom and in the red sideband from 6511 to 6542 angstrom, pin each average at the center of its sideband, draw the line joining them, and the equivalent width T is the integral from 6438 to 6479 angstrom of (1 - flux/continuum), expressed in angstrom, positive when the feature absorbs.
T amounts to 1.5 angstrom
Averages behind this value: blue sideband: 3.95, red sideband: 3.82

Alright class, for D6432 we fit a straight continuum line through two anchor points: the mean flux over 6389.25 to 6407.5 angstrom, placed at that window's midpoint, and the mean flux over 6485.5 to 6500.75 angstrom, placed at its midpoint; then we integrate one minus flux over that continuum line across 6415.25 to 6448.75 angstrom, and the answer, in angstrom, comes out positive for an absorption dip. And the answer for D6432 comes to -0.95 angstrom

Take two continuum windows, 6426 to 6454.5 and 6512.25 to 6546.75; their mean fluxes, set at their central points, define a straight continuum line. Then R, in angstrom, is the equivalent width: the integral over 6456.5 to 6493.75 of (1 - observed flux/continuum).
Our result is 0.4 angstrom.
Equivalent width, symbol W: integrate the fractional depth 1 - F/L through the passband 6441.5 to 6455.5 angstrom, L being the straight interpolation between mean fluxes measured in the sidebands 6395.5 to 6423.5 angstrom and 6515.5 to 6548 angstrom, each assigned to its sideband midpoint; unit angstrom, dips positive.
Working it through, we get 0.7 angstrom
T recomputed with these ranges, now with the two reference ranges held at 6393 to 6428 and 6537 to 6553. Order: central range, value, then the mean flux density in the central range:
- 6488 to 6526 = 0.5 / 3.78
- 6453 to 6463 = 0.6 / 3.66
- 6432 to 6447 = 0.0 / 3.92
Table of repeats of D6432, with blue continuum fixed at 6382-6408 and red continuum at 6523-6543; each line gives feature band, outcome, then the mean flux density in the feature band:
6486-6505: 0.74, 3.74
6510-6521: 0.55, 3.7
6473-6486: 0.05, 3.88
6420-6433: -0.17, 3.96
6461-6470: 0.15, 3.83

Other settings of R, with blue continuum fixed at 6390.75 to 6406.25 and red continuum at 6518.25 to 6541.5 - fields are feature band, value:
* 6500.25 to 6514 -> 0.5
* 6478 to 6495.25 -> 0.4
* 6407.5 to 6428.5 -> -0.7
